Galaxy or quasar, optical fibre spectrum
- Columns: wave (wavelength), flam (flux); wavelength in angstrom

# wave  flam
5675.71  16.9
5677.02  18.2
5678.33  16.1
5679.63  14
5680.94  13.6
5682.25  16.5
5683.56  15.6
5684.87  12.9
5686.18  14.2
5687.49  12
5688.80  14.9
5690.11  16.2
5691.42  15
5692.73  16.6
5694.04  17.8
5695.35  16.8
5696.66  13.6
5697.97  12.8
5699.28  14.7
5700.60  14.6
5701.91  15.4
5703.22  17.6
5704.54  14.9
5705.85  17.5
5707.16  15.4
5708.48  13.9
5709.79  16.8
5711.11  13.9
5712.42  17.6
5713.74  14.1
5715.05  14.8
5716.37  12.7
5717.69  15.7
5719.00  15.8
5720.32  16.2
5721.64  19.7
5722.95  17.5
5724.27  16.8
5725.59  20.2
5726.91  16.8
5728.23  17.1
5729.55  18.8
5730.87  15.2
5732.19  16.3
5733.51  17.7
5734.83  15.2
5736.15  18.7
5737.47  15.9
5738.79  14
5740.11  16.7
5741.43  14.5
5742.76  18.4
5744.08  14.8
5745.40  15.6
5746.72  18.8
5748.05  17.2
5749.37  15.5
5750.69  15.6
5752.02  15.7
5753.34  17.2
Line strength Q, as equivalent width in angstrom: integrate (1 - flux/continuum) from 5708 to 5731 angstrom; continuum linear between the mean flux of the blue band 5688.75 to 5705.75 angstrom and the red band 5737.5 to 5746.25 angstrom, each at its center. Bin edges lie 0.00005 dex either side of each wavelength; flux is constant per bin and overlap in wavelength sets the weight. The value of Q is -1.0 angstrom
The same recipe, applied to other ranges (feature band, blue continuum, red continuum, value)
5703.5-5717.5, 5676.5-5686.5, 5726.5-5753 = 0.5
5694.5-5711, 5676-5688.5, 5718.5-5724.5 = 0.8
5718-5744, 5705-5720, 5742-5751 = -1.4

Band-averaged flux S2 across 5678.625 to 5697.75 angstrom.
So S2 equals 15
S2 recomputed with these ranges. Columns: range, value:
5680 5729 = 15.6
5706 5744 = 16.3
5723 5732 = 17.4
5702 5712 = 15.7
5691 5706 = 15.6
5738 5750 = 16.2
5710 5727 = 16.3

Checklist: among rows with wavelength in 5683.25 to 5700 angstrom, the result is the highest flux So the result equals 17.8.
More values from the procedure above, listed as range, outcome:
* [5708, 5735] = 20.2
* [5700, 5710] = 17.6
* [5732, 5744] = 18.7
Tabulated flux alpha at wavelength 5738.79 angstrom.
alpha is 14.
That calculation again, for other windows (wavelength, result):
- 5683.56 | 15.6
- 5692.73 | 16.6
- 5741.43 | 14.5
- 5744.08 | 14.8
